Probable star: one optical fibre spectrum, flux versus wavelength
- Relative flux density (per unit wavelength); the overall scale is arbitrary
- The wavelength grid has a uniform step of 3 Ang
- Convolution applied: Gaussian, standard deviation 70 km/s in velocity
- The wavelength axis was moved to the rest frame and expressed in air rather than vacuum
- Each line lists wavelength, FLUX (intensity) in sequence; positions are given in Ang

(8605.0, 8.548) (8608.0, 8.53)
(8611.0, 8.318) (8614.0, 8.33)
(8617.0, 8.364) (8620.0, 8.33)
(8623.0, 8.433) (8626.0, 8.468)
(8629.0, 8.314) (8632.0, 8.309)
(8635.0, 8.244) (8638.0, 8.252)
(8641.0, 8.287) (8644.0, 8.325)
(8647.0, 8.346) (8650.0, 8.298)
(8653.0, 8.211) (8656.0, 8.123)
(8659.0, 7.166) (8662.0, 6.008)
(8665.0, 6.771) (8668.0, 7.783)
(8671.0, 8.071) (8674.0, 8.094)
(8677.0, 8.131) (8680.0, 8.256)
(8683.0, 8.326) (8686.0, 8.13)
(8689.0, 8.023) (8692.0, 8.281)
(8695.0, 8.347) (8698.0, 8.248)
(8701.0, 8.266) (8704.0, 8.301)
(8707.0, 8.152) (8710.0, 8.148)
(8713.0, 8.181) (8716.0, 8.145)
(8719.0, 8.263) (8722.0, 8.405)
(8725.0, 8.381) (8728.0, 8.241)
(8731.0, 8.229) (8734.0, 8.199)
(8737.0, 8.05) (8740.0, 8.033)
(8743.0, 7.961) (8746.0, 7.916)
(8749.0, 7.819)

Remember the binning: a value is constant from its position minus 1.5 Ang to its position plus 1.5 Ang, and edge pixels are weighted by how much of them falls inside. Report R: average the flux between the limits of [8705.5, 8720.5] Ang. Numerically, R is 8.18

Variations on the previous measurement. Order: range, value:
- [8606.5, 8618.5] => 8.39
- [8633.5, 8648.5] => 8.29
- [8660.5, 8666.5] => 6.39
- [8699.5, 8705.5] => 8.28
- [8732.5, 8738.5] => 8.12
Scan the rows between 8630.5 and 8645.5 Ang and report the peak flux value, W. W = 8.325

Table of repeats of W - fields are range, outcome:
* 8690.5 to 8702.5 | 8.347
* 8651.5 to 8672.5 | 8.211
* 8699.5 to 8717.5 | 8.301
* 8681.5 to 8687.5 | 8.326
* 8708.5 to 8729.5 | 8.405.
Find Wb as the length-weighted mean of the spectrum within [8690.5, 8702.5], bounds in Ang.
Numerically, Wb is 8.29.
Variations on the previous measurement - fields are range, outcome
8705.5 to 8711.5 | 8.15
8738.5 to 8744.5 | 8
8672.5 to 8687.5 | 8.19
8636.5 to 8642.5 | 8.27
